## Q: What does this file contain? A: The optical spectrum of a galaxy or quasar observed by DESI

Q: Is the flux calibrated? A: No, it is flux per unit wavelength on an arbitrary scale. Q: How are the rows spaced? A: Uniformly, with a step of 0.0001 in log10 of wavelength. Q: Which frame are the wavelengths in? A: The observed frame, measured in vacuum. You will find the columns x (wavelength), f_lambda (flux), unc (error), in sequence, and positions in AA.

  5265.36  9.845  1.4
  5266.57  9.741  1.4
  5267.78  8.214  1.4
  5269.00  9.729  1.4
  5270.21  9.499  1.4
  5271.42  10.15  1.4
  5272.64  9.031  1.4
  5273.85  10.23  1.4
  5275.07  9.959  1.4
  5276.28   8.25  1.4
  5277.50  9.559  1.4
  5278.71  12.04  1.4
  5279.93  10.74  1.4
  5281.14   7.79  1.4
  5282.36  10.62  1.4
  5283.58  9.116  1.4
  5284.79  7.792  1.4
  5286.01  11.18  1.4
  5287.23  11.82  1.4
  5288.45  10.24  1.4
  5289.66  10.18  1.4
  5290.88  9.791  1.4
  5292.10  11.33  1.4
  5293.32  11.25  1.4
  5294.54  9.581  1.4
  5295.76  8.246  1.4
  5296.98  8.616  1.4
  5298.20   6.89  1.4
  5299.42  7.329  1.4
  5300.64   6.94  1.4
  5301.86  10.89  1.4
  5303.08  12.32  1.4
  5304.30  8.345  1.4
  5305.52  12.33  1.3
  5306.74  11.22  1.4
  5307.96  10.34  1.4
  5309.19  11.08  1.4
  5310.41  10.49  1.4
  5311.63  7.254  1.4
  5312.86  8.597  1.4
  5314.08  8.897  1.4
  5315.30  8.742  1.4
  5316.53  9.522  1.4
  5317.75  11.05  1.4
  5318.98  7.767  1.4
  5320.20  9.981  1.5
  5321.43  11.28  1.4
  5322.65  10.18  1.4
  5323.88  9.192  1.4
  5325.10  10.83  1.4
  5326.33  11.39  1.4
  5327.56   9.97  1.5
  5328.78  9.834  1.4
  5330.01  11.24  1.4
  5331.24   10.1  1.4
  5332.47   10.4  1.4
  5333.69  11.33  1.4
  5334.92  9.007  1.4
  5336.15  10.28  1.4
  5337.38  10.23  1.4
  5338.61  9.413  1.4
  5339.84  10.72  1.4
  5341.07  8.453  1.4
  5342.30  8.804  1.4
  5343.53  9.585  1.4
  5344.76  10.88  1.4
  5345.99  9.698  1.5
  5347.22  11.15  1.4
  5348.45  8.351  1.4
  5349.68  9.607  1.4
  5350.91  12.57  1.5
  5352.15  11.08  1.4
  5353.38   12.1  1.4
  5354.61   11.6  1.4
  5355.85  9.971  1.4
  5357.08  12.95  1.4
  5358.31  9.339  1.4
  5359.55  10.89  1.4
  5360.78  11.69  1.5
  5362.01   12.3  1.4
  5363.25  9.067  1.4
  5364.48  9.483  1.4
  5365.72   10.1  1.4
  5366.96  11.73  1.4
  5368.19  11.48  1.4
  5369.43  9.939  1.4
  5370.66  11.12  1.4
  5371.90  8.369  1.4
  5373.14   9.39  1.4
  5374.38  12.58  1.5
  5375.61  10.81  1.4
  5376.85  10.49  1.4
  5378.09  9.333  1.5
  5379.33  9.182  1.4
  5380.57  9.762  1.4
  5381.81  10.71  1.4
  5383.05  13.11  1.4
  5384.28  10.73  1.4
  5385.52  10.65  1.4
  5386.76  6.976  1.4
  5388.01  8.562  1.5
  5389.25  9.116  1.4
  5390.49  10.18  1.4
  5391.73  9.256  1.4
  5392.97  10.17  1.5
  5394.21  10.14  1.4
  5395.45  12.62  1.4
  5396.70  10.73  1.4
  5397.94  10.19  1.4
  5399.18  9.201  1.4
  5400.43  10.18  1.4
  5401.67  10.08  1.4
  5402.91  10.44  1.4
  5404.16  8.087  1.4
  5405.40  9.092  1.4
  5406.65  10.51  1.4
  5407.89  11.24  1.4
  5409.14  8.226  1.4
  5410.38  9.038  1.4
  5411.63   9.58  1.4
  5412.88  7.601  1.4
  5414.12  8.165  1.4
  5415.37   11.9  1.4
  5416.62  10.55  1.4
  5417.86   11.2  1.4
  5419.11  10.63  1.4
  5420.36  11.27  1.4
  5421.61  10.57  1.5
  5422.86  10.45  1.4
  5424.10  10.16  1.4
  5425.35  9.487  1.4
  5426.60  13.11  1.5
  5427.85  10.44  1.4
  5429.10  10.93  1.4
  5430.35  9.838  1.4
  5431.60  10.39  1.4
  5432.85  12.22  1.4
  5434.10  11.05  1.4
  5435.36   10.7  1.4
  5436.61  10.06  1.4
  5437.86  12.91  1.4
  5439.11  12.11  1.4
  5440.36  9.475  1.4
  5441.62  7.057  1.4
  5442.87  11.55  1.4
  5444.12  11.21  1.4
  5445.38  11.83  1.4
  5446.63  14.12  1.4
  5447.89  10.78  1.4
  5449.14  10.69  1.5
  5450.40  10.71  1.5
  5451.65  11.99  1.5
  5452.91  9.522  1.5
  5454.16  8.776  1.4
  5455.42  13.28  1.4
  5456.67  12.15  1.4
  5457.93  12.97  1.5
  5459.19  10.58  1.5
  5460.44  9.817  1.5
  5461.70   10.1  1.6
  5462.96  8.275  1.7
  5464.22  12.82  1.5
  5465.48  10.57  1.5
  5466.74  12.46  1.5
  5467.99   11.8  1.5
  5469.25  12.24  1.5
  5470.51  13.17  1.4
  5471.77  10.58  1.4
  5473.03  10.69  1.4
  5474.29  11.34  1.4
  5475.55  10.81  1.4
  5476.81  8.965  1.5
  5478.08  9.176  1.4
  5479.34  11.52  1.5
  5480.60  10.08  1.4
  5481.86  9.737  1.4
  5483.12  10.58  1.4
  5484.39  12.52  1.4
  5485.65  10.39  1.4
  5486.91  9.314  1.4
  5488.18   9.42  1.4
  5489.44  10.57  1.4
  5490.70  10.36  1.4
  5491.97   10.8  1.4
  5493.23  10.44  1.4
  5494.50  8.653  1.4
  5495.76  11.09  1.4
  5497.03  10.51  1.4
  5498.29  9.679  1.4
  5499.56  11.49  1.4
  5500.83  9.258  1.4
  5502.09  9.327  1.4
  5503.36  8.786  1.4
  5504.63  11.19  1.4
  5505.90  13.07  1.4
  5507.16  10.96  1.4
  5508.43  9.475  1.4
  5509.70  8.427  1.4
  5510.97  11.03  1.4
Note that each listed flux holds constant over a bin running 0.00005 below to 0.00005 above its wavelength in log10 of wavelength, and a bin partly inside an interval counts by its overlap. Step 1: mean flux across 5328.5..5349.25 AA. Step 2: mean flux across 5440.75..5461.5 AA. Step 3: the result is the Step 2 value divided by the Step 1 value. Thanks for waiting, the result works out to 1.11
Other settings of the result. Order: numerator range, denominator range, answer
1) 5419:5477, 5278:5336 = 1.11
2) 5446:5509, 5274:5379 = 1.06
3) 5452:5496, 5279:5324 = 1.10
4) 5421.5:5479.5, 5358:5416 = 1.09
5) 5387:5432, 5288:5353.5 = 1.01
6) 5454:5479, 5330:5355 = 1.08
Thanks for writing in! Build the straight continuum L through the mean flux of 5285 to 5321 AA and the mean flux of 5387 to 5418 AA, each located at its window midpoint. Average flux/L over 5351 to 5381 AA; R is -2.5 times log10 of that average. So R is -0.09 mag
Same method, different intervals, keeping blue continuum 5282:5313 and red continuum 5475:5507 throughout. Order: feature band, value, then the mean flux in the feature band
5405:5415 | 0.09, 9.25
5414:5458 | -0.08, 11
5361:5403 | -0.03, 10.3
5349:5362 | -0.13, 11.2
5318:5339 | -0.03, 10.2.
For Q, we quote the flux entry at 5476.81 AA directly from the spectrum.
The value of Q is 8.965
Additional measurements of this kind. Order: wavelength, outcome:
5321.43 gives 11.28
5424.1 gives 10.16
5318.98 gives 7.767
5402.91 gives 10.44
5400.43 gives 10.18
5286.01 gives 11.18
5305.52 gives 12.33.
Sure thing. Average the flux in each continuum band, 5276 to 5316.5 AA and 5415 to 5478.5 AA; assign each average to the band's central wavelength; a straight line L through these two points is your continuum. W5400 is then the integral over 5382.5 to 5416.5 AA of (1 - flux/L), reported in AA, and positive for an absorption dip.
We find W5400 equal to 2.3 AA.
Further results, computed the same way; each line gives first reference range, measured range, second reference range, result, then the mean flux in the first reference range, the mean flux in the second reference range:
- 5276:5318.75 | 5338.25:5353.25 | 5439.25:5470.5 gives 0.06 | 9.72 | 11.1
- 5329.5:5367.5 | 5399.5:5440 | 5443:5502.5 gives 1.08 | 10.5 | 10.8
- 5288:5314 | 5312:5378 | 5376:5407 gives -3.08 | 9.66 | 9.98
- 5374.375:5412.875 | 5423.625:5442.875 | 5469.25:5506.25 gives -0.99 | 9.95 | 10.5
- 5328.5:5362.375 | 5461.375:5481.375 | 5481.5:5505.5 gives -1.23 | 10.5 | 10.2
